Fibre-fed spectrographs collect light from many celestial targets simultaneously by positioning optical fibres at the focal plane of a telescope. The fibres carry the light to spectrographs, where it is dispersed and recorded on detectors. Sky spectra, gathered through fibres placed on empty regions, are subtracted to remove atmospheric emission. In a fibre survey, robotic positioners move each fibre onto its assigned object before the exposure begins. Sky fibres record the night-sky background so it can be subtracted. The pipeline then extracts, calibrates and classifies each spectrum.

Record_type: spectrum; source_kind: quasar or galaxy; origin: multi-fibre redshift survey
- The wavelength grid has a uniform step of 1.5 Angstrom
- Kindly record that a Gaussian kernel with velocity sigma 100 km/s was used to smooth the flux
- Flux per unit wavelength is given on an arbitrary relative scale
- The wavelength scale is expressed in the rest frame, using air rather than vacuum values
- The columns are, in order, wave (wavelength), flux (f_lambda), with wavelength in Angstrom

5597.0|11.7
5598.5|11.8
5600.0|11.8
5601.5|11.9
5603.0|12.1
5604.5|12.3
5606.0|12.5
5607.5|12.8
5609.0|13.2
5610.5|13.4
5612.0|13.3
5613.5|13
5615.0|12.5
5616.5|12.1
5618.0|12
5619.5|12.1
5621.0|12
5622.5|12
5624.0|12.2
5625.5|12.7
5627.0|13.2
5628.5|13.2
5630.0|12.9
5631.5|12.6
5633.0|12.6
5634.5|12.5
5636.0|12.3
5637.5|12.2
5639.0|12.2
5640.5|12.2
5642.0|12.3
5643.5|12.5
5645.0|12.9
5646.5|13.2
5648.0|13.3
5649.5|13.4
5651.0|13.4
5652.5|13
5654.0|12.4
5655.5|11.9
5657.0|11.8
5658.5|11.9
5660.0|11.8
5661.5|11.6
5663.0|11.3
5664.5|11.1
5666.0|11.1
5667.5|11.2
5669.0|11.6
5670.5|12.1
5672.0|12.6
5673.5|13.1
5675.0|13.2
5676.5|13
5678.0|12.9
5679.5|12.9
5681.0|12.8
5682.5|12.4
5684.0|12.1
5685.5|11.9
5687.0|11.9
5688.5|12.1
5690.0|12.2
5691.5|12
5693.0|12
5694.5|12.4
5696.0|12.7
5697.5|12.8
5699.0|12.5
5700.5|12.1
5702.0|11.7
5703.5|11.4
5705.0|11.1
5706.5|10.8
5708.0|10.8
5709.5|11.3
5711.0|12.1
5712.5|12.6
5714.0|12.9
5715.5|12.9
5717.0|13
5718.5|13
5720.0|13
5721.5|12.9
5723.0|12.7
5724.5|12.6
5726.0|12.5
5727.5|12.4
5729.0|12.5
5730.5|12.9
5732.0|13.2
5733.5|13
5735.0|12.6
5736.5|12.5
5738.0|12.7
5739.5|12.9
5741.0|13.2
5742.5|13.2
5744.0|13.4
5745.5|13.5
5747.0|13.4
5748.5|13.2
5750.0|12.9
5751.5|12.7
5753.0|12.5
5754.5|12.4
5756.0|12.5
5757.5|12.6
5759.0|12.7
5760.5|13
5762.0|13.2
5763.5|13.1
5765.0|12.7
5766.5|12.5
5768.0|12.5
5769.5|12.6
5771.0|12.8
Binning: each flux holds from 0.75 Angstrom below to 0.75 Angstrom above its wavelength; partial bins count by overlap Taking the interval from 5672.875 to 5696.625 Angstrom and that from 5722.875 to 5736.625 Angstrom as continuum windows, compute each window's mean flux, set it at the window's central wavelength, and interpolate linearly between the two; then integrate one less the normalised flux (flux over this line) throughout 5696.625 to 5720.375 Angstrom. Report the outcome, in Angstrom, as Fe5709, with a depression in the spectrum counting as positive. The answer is 0.9 Angstrom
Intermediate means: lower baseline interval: 12.5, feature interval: 12.1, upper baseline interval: 12.7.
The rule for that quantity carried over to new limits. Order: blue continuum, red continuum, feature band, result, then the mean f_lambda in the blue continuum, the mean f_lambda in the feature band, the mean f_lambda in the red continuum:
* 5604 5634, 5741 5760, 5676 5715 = 2.1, 12.6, 12.1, 12.9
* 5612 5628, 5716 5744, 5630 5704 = 1.7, 12.4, 12.3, 12.8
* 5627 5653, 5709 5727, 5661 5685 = 1.0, 12.8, 12.2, 12.6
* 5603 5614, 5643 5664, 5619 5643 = 0.4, 12.9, 12.5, 12.4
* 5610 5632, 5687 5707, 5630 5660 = -0.3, 12.6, 12.5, 12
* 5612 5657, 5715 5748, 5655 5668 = 1.2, 12.6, 11.5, 12.9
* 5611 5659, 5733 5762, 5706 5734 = 0.7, 12.6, 12.5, 12.9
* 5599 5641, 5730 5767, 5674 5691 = 0.3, 12.5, 12.5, 12.9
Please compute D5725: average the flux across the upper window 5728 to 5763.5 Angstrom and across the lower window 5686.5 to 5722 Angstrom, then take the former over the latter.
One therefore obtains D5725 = 1.06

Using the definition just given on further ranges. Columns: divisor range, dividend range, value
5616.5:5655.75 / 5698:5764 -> 1.00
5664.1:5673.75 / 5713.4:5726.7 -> 1.09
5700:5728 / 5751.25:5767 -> 1.04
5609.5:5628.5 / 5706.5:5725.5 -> 0.99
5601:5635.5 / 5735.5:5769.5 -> 1.02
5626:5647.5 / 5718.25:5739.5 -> 1.01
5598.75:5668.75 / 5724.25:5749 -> 1.04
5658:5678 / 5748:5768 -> 1.06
